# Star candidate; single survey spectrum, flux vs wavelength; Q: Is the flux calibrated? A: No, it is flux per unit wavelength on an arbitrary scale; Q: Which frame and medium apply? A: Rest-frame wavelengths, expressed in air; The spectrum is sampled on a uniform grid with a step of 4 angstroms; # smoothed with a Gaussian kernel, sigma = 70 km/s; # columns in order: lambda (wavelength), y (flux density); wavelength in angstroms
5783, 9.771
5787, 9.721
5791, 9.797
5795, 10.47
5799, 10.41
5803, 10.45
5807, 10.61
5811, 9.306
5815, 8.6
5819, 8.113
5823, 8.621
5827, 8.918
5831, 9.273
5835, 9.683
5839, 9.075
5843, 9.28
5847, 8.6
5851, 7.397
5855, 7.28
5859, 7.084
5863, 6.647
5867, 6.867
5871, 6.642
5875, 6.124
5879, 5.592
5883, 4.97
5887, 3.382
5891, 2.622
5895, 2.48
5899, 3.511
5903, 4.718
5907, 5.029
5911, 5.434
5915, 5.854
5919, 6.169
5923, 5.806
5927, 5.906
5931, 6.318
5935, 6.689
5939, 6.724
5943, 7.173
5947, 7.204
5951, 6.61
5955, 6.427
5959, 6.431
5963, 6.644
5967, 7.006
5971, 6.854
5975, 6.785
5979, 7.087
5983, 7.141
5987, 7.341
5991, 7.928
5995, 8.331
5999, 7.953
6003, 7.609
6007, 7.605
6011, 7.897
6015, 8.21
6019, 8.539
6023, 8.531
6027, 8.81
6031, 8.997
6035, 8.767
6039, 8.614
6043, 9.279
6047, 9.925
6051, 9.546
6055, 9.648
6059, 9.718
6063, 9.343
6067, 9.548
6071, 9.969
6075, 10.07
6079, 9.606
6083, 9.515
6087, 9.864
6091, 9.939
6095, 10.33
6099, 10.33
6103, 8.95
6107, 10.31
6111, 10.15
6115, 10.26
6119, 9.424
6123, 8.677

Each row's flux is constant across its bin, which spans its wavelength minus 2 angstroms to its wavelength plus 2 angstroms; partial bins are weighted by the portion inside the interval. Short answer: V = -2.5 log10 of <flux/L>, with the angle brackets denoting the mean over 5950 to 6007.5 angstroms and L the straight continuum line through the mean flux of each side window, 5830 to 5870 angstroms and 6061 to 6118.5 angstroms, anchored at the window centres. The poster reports 0.25 mag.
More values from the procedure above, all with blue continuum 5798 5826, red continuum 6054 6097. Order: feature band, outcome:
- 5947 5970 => 0.394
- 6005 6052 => 0.118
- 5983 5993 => 0.269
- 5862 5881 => 0.433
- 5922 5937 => 0.470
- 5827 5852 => 0.057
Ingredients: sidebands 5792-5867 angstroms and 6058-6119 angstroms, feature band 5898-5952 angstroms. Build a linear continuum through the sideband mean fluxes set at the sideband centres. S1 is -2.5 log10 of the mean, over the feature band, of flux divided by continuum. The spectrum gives 0.47 mag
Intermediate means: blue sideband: 8.84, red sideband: 9.85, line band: 5.97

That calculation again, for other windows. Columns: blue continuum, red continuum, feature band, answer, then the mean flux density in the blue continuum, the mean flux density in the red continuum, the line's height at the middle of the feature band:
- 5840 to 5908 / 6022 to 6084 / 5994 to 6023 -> 0.06 mag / 5.84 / 9.38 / 8.5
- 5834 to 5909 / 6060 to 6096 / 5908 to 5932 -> 0.19 mag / 6.11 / 9.78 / 6.97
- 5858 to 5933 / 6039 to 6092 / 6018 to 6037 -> -0.01 mag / 5.3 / 9.64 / 8.67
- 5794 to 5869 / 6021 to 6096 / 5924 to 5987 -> 0.33 mag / 8.75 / 9.46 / 9.14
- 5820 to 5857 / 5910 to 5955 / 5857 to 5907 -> 0.45 mag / 8.67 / 6.38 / 7.61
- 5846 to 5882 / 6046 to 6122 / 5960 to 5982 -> 0.20 mag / 6.81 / 9.8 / 8.26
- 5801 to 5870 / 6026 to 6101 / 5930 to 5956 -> 0.31 mag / 8.55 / 9.58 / 9.03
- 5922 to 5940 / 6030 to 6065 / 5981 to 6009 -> 0.04 mag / 6.29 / 9.32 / 7.96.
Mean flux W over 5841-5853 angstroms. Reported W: 8.43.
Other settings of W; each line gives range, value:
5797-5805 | 10.4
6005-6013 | 7.75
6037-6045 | 8.95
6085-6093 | 9.9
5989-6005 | 7.96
